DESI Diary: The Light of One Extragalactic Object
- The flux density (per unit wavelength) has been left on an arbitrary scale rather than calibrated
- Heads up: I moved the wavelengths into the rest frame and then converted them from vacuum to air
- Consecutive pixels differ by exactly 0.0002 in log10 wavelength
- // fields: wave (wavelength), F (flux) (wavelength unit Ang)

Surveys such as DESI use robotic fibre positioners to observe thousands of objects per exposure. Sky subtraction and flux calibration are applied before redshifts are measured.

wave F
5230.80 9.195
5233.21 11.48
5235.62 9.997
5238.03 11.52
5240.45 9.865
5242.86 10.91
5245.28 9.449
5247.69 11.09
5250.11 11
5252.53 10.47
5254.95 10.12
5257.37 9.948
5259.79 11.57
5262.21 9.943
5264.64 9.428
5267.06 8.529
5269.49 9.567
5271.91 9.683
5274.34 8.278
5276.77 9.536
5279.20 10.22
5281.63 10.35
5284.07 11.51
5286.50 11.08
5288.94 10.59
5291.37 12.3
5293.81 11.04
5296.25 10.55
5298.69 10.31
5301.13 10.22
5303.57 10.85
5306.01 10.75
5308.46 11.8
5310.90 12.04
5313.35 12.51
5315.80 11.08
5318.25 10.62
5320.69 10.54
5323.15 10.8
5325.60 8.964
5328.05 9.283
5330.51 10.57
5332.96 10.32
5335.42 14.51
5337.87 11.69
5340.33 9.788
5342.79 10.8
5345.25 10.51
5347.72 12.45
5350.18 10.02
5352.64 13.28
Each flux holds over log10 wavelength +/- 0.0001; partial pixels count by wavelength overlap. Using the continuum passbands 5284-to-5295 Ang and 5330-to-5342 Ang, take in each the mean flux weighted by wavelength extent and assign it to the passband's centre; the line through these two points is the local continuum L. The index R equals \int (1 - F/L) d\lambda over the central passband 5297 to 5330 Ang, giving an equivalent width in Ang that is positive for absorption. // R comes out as 1.76 Ang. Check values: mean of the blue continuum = 11.3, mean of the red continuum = 11.4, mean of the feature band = 10.7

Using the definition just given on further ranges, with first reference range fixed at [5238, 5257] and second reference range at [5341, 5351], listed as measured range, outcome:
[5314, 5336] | 0.3 Ang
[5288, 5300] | -0.3 Ang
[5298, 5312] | -0.4 Ang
